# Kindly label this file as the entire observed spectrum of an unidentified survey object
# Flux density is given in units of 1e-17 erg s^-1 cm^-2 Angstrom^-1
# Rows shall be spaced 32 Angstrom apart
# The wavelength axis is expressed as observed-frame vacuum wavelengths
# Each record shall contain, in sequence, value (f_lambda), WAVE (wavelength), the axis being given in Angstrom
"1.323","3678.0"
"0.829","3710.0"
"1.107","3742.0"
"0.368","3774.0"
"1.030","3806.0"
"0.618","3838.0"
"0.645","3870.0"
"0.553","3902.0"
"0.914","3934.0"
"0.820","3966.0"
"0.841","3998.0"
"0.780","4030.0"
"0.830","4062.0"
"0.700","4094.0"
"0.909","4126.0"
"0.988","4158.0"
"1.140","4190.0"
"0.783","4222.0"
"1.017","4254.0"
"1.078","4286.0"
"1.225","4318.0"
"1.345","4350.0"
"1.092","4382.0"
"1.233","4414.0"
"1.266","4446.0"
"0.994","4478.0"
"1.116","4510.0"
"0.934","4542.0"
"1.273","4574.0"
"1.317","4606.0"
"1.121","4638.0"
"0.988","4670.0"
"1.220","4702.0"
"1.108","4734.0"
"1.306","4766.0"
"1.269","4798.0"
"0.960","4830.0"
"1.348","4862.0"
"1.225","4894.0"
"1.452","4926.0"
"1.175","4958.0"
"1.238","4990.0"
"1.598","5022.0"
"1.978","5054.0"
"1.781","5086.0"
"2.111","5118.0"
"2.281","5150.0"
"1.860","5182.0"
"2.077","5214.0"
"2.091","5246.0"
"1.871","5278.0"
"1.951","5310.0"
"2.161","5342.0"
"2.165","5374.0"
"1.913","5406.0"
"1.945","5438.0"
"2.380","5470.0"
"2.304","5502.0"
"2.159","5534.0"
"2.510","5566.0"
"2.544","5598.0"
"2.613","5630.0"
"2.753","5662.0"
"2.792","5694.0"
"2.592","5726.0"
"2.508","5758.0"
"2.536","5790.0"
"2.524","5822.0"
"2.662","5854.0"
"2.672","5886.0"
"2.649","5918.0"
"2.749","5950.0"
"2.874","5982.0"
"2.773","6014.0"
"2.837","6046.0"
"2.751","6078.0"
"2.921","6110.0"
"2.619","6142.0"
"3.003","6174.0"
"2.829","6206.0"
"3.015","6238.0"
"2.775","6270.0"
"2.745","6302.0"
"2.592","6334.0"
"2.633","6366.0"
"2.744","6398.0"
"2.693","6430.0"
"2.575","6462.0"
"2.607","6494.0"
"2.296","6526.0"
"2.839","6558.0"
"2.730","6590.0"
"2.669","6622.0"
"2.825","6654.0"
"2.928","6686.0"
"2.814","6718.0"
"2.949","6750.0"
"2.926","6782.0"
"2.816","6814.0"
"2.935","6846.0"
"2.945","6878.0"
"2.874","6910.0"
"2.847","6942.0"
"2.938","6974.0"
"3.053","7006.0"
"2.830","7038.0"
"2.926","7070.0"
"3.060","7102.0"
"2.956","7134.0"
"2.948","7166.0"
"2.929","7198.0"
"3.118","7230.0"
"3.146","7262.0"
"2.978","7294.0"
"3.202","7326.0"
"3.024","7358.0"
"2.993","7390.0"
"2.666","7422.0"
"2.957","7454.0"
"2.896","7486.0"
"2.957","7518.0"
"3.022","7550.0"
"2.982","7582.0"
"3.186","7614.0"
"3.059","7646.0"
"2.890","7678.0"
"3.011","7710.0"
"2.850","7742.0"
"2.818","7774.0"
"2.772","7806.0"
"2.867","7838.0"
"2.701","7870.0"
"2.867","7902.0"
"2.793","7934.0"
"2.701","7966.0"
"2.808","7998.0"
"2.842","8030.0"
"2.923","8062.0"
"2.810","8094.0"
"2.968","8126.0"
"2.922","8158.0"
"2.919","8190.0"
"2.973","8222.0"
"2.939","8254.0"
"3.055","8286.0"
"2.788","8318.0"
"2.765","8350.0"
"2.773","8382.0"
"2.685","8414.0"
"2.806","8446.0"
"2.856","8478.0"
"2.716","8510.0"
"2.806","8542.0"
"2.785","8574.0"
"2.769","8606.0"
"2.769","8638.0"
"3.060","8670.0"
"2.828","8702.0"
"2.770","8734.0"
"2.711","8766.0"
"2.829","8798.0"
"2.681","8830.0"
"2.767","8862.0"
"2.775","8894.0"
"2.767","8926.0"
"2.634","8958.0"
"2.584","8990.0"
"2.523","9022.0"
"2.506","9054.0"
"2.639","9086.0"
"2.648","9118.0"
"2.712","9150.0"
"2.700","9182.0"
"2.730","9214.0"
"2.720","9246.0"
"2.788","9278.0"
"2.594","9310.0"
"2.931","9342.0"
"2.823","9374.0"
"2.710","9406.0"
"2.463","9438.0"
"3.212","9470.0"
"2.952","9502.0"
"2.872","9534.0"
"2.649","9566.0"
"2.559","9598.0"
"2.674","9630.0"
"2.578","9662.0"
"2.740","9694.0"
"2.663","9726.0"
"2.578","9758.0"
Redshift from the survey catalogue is 0.26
